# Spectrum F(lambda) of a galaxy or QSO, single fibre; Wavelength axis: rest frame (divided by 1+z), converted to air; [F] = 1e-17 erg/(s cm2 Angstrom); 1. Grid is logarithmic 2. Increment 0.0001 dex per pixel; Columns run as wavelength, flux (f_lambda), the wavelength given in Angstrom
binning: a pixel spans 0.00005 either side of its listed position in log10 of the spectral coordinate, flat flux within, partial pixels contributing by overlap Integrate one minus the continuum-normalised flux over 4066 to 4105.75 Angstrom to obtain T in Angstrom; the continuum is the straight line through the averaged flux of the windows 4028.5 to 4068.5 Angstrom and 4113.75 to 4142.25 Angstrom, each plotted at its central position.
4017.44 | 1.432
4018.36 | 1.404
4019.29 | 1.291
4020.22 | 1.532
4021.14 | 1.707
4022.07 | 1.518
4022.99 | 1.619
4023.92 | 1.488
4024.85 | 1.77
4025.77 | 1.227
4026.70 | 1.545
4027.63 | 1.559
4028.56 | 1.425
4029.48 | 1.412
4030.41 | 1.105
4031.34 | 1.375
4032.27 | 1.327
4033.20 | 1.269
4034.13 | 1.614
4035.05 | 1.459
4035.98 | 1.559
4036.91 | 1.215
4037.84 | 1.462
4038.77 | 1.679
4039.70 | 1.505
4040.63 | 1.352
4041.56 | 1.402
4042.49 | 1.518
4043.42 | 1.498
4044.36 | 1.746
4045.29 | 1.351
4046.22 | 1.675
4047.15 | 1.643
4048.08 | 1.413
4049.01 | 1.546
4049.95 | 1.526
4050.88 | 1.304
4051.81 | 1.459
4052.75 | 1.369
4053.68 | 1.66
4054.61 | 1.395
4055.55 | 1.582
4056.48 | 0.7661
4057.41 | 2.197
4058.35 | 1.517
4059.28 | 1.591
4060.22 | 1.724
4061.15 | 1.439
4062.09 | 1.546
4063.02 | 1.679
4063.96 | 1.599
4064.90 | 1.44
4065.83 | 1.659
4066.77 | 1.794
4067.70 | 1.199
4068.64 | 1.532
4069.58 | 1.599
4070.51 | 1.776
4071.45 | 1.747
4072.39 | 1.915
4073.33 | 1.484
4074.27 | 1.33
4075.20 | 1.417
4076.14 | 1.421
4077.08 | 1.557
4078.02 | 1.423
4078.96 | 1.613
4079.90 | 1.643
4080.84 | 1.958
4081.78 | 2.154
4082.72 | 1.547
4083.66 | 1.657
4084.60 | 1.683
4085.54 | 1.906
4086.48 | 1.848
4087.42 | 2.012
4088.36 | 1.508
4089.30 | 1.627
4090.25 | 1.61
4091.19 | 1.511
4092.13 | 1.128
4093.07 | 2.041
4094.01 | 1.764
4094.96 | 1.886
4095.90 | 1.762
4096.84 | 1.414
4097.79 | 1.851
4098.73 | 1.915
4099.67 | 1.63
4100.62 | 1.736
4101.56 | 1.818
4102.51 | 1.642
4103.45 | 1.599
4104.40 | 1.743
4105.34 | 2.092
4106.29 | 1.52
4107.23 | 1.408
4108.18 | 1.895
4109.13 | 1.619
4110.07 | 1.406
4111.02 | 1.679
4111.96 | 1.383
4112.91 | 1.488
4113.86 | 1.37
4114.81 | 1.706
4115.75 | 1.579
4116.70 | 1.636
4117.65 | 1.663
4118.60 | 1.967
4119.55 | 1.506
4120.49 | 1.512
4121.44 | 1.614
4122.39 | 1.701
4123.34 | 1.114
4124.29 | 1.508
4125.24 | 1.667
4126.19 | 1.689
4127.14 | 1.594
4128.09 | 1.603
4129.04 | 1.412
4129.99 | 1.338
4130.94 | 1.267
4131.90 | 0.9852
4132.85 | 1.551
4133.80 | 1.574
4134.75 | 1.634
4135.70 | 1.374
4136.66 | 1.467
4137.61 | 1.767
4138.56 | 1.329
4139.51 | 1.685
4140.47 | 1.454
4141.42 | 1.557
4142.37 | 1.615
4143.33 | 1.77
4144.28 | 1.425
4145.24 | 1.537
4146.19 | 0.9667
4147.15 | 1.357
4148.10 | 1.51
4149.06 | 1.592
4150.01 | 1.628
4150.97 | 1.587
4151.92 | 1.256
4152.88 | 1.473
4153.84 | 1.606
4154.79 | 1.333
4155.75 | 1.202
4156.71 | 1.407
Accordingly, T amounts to -4.4 Angstrom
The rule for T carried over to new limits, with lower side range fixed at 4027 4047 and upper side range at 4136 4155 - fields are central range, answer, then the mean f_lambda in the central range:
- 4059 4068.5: -0.64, 1.56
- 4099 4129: -2.62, 1.61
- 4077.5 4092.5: -2.09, 1.68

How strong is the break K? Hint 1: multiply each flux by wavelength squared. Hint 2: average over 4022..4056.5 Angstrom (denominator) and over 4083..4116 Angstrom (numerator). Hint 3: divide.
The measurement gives 1.2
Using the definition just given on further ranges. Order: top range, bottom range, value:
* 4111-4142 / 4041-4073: 1.02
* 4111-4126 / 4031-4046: 1.11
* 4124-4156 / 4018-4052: 1.06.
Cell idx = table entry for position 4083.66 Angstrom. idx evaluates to 1.657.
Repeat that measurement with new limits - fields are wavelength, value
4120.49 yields 1.512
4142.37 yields 1.615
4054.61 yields 1.395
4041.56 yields 1.402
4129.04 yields 1.412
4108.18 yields 1.895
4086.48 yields 1.848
